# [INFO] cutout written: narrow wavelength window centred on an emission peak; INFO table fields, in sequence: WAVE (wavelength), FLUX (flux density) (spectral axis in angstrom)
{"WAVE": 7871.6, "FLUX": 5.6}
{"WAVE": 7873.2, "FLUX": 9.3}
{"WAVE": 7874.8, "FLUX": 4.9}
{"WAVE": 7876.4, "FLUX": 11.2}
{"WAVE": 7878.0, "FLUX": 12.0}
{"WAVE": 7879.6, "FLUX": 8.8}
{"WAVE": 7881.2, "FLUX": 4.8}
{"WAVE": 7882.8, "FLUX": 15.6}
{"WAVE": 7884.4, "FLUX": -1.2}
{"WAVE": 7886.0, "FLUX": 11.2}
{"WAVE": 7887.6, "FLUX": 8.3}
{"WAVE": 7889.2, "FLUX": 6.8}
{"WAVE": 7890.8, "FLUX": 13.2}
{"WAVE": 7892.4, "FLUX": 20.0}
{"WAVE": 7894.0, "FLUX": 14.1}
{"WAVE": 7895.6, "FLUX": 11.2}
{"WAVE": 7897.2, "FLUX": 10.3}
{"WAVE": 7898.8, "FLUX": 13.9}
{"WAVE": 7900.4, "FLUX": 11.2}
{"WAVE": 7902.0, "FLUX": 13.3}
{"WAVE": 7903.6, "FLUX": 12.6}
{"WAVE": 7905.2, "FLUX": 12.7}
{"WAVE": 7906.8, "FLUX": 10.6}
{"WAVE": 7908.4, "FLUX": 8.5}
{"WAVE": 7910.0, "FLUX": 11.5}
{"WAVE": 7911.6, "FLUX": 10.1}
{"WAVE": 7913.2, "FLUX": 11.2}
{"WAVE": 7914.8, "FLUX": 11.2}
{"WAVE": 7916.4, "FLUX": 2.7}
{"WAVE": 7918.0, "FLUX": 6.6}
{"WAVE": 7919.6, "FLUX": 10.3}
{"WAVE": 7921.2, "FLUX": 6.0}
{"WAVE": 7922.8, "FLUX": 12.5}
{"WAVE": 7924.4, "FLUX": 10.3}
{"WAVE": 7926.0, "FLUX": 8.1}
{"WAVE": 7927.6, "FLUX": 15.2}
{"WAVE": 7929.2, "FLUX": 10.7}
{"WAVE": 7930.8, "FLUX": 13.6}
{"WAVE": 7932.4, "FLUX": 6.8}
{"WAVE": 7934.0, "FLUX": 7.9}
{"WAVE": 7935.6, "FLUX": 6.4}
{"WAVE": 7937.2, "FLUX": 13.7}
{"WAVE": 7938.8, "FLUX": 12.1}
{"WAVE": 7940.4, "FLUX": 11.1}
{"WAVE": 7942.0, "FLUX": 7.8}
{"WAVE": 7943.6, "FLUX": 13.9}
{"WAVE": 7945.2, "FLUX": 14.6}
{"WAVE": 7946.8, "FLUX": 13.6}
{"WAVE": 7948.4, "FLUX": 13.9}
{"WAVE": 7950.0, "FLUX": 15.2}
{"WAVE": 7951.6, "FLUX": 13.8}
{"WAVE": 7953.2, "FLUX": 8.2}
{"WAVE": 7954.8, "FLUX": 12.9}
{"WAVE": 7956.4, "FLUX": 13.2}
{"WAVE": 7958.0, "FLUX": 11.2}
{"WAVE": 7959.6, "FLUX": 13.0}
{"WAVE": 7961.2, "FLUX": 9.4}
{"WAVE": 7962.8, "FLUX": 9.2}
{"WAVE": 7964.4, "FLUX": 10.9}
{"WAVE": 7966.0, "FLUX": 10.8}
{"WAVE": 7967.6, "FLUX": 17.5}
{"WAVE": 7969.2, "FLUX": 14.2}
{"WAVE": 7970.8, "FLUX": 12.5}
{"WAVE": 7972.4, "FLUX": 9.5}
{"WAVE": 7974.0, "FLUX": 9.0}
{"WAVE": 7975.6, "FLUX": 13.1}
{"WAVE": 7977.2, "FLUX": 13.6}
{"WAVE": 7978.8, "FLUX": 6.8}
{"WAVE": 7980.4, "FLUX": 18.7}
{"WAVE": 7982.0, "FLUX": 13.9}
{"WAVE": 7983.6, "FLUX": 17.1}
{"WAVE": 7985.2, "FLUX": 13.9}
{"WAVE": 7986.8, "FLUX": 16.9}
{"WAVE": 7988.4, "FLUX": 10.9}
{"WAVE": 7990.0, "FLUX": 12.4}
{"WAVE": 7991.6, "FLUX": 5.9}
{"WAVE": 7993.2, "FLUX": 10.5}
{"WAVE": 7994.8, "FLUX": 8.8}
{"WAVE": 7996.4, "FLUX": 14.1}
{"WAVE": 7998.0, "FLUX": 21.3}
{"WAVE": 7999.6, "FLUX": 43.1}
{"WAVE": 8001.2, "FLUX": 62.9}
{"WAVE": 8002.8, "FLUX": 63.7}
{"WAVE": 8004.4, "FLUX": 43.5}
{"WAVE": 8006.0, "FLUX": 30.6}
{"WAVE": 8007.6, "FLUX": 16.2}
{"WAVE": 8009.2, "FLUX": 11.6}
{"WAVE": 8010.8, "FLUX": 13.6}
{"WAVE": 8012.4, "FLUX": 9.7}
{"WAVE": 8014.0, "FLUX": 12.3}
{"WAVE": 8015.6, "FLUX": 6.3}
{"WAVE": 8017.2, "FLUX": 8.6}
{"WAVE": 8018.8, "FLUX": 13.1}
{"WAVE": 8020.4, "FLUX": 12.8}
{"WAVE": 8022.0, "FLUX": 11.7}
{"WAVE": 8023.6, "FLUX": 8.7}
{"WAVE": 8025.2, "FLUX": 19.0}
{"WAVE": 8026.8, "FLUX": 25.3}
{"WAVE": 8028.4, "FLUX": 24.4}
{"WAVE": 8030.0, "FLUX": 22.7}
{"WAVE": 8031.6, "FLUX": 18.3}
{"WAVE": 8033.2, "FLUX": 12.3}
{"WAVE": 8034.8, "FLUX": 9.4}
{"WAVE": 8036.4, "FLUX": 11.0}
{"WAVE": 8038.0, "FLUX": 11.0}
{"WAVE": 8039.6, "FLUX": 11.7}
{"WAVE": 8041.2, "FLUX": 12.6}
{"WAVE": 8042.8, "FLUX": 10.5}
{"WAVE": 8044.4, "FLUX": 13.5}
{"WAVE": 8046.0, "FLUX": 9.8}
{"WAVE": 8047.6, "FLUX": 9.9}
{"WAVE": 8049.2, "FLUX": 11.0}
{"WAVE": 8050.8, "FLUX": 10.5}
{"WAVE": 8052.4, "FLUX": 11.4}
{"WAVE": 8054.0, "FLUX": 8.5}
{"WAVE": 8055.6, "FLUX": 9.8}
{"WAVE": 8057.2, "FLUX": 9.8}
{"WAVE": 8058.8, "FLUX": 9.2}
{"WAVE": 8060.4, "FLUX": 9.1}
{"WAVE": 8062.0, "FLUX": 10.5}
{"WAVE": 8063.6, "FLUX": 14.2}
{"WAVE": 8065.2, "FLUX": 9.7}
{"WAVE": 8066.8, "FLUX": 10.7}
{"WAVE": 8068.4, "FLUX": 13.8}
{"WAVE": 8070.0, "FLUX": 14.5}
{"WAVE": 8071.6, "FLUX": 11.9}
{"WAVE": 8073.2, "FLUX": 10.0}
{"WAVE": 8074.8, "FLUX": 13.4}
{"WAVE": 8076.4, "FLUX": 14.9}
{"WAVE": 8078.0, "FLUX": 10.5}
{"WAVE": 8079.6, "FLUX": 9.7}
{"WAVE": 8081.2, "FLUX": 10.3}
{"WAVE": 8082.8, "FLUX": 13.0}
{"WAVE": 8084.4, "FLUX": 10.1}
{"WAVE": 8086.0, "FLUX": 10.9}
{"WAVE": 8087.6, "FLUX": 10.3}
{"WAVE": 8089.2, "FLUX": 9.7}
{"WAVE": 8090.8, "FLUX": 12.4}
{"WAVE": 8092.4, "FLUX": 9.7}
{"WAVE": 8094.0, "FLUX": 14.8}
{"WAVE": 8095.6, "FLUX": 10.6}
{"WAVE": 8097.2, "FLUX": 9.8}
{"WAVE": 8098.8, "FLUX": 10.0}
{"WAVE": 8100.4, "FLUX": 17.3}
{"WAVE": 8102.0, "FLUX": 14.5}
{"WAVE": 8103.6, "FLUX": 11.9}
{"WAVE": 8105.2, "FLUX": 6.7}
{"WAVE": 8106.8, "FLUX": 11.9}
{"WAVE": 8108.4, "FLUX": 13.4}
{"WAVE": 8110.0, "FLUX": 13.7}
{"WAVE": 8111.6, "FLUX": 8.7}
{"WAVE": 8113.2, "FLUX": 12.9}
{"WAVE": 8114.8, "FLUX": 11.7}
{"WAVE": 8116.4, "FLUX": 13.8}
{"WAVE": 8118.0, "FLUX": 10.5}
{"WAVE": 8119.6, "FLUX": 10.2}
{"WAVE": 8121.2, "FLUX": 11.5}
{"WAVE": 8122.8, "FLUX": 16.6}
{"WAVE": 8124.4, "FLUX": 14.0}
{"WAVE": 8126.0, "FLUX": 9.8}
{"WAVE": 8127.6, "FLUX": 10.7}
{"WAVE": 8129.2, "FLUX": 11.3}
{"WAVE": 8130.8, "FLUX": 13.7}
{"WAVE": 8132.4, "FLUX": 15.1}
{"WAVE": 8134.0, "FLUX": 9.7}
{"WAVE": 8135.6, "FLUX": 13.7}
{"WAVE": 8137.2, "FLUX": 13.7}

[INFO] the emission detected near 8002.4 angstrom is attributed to H-alpha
